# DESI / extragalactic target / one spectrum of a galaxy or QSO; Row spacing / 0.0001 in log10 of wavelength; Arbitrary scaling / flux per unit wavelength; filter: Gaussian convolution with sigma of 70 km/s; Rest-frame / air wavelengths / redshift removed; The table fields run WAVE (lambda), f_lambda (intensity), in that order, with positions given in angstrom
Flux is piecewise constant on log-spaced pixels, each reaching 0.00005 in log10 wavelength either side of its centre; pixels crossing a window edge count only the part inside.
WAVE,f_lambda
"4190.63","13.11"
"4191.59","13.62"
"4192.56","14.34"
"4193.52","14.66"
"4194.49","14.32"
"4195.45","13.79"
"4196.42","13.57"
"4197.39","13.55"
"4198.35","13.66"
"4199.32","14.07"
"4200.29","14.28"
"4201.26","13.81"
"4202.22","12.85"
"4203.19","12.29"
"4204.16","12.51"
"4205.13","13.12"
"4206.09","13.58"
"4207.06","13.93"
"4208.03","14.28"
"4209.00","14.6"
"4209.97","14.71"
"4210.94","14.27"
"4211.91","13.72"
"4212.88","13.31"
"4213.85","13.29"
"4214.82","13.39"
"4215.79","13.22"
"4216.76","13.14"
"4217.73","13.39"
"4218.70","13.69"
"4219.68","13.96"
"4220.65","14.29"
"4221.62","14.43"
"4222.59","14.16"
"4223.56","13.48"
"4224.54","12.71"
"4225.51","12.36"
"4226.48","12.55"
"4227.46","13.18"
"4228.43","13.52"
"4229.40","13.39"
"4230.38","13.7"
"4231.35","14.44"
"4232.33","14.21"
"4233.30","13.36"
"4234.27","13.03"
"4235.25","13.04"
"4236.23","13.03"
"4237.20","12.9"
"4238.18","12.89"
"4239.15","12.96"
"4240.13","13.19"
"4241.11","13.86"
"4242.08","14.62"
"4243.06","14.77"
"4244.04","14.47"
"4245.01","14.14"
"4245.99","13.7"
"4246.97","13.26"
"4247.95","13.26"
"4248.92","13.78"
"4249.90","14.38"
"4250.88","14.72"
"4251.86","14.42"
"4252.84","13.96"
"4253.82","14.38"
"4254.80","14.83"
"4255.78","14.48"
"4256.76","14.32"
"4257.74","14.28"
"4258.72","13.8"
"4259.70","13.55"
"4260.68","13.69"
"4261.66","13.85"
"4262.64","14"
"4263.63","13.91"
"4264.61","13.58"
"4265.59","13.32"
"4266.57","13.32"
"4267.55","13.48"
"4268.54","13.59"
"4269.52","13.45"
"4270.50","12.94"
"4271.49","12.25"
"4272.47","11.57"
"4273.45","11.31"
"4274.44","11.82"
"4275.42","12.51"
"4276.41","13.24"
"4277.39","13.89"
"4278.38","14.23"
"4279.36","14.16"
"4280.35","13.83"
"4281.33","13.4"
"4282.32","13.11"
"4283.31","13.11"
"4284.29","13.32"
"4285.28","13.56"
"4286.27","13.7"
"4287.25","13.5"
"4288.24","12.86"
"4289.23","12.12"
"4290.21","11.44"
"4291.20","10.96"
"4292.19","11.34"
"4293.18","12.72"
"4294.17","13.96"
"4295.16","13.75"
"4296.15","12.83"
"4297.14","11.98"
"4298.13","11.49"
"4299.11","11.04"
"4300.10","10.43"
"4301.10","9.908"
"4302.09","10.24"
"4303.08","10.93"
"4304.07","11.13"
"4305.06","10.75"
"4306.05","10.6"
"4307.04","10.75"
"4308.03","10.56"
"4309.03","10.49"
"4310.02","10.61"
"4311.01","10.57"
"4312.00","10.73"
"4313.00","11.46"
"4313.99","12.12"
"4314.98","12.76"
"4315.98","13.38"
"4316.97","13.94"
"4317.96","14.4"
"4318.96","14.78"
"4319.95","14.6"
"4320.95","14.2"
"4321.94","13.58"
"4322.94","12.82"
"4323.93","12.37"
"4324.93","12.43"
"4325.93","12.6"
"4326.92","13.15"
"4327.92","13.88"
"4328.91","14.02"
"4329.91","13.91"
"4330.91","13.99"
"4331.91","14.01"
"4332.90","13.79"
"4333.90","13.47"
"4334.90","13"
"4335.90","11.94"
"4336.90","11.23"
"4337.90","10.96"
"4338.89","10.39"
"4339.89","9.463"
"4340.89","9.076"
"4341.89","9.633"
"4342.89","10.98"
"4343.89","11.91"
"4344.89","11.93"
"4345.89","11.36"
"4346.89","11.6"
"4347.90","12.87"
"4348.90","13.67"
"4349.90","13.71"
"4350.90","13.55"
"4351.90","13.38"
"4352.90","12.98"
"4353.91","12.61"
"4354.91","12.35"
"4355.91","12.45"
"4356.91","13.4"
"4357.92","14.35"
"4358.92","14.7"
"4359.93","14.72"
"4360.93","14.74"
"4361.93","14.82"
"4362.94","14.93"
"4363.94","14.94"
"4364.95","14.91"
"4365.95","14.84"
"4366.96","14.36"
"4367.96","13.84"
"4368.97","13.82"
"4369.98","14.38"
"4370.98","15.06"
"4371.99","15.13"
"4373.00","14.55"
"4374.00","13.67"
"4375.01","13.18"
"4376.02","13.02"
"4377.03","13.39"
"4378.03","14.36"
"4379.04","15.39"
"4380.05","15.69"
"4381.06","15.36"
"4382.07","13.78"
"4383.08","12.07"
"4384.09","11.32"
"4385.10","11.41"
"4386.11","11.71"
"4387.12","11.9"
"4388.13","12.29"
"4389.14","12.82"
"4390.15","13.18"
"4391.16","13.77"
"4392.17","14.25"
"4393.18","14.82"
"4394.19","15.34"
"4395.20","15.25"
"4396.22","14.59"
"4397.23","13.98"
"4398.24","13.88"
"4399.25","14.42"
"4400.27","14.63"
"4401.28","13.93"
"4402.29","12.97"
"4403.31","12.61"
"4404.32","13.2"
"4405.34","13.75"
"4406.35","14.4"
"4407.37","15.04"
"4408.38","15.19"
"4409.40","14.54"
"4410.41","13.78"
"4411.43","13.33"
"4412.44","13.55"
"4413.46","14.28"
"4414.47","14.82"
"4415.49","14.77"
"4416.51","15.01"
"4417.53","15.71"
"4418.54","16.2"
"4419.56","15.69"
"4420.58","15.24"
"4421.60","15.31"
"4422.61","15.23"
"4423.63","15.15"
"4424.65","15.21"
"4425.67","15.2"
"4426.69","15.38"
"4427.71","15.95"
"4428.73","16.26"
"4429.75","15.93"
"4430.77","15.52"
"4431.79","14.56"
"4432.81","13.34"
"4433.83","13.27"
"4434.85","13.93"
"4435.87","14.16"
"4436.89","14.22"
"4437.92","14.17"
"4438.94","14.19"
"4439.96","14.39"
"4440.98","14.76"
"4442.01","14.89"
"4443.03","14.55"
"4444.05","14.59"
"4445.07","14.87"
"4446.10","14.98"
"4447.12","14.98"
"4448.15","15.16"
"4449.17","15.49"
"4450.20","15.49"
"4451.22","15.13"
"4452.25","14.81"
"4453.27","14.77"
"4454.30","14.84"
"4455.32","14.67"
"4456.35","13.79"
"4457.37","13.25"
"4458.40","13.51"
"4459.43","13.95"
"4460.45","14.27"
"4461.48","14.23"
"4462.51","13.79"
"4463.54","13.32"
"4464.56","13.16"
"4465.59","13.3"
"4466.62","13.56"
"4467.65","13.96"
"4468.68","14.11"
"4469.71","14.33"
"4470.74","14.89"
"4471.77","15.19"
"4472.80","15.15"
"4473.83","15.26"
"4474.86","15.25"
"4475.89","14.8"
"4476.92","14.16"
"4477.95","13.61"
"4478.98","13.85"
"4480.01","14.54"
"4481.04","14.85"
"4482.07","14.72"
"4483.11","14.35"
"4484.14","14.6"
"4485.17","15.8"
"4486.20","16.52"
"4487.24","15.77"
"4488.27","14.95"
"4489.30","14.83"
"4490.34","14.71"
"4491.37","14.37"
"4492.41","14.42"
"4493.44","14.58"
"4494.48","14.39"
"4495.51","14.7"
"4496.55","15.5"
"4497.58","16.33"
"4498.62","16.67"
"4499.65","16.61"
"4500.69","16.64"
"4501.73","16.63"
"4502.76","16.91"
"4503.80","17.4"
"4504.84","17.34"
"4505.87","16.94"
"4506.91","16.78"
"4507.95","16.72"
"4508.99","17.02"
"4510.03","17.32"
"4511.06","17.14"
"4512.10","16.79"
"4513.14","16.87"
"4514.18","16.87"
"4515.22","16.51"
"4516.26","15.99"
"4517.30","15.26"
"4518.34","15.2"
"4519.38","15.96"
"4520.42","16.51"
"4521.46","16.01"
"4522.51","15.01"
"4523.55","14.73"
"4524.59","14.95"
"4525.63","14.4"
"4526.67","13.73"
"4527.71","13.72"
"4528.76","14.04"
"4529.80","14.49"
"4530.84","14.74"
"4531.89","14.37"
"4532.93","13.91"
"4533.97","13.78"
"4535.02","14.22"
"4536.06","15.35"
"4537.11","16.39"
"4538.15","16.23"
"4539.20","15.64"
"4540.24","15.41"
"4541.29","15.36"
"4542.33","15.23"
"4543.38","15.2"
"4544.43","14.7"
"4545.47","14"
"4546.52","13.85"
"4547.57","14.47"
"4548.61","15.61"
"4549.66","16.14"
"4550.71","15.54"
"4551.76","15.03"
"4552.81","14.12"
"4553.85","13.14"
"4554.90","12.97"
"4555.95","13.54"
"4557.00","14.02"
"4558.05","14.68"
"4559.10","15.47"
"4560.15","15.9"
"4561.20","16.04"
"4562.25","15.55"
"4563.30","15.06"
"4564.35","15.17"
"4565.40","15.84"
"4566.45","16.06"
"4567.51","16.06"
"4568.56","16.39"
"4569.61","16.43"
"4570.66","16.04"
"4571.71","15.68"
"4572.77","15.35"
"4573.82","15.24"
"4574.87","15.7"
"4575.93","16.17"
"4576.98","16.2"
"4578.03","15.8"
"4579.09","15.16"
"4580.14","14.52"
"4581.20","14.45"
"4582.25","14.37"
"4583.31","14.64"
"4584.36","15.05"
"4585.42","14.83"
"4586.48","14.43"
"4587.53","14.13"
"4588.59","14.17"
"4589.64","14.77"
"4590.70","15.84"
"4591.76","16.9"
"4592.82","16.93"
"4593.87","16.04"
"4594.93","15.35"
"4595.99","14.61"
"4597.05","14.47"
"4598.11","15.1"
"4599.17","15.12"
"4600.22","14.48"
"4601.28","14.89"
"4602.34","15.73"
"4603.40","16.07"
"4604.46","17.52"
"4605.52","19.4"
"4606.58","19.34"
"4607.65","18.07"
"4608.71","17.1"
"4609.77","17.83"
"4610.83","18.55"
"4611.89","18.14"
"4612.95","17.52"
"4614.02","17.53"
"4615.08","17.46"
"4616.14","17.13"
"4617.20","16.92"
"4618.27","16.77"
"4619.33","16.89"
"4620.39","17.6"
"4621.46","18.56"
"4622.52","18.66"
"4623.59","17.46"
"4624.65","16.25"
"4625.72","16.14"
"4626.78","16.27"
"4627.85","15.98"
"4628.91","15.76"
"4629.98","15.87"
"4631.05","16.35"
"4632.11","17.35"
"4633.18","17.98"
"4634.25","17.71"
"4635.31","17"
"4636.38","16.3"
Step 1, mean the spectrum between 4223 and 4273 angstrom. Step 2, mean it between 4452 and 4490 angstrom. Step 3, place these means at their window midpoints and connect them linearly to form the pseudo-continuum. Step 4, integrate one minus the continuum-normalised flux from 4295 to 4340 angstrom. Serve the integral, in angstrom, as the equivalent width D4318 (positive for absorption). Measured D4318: 5.4 angstrom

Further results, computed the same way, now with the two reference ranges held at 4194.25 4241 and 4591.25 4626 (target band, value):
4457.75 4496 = 3.1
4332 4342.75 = 2.3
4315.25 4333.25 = 1.0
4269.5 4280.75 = 0.9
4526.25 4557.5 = 3.2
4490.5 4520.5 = -0.4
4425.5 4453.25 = 1.1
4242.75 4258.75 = -0.4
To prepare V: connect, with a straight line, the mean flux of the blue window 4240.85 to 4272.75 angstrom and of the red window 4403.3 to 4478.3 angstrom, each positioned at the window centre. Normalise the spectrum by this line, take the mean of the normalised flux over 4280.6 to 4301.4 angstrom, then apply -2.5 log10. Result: 0.125 mag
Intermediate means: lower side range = 13.8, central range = 12.4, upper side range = 14.6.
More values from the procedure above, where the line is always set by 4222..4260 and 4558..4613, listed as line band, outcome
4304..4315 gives 0.276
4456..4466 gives 0.107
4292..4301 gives 0.164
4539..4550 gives 0.041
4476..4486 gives 0.045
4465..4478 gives 0.052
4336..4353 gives 0.226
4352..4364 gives 0.045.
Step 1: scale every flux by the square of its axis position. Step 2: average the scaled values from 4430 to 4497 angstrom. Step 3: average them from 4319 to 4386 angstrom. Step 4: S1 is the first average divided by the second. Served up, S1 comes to 1.15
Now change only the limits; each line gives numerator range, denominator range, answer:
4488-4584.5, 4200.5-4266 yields 1.29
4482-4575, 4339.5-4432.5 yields 1.18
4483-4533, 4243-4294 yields 1.30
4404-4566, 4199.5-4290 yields 1.24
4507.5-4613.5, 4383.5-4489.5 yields 1.14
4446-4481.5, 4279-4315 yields 1.30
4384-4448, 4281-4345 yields 1.23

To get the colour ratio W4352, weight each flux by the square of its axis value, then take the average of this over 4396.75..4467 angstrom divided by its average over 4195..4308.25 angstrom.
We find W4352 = 1.19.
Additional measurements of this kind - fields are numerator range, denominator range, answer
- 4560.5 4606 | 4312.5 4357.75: 1.37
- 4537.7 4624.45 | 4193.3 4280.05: 1.36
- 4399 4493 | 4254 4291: 1.19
